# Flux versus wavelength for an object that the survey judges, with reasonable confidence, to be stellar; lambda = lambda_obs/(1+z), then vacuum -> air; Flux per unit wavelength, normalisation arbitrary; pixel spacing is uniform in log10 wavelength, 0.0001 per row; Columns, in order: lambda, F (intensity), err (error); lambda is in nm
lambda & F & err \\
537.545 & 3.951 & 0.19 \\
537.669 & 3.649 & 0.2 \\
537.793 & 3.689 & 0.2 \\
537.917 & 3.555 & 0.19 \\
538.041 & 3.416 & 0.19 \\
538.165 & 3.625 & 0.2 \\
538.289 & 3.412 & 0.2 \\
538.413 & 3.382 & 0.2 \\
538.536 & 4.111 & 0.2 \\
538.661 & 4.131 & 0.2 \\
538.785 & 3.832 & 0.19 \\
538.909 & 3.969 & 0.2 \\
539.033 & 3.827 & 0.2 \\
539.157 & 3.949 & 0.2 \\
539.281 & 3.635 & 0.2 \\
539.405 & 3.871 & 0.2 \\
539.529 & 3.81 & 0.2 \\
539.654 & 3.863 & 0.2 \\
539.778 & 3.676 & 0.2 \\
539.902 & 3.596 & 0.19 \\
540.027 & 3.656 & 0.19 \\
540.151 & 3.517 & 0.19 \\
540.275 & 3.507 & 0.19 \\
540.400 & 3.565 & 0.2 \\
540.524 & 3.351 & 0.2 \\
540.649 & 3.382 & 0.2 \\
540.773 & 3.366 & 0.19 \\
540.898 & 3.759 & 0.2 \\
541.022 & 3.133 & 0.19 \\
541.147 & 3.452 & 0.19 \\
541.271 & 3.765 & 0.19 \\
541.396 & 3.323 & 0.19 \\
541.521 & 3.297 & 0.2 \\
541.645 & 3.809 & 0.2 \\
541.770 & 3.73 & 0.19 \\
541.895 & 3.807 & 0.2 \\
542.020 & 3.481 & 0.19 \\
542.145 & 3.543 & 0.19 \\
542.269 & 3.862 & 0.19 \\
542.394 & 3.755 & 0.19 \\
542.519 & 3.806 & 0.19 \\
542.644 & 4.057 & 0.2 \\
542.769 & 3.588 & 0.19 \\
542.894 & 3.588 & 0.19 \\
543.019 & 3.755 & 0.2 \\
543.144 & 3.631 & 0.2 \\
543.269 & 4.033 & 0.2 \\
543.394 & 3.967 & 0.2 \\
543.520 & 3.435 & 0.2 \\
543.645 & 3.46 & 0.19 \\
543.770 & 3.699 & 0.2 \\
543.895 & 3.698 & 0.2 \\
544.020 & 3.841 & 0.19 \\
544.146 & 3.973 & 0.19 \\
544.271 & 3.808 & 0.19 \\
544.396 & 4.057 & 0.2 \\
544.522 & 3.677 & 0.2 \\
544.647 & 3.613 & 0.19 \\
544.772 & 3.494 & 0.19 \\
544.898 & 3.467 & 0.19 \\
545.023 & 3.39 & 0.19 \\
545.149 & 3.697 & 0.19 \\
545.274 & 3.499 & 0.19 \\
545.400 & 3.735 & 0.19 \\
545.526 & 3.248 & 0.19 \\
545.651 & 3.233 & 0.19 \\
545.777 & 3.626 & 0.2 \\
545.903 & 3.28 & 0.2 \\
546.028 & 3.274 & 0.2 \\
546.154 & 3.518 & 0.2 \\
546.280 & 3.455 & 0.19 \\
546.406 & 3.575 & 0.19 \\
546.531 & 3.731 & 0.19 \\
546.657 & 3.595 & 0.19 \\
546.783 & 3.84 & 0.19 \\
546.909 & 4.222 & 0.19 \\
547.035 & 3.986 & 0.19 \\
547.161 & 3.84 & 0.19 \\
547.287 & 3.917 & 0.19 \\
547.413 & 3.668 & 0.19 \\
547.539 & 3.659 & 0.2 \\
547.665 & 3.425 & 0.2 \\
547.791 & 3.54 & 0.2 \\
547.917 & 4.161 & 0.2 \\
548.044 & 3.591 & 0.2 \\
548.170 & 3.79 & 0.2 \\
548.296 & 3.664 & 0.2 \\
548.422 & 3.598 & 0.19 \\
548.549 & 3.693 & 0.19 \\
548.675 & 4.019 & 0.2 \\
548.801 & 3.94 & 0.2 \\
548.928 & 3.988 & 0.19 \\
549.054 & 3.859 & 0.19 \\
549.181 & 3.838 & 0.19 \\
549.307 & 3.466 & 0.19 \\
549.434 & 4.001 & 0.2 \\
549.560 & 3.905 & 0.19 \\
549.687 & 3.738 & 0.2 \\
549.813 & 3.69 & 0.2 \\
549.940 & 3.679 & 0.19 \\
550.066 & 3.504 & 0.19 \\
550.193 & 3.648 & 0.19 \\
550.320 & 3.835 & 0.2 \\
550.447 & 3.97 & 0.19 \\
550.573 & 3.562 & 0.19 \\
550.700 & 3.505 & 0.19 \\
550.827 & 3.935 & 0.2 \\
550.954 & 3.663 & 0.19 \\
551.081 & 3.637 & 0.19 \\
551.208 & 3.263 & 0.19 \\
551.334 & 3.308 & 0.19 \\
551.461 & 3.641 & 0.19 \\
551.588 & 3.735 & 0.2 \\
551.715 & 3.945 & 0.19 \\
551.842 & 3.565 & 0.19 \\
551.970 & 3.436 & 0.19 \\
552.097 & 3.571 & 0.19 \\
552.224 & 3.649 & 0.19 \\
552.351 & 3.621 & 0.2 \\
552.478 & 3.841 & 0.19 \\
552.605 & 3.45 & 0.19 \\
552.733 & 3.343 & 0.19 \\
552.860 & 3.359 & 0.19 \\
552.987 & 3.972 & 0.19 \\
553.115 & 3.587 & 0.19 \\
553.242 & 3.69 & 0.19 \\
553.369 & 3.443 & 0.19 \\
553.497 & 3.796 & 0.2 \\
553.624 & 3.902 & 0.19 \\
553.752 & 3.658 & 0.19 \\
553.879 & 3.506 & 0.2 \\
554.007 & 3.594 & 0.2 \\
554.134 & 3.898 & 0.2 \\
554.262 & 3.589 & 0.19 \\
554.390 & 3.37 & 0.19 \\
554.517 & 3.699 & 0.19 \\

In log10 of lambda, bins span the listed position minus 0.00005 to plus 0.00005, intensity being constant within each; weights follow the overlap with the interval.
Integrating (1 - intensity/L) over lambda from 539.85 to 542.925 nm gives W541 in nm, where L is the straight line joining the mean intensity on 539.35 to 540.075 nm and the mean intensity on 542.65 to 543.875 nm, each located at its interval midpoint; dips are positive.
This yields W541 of 0.11 nm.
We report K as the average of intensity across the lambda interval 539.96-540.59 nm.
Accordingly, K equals 3.52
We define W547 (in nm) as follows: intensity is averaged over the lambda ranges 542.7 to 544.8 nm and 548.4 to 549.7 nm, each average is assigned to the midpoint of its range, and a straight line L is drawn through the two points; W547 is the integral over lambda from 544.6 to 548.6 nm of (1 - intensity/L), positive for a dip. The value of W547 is 0.17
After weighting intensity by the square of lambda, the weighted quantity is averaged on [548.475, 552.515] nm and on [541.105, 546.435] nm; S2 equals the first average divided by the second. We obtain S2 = 1.05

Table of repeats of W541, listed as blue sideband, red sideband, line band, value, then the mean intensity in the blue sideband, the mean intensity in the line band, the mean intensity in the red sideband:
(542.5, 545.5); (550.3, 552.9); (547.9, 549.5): -0.071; 3.7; 3.81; 3.61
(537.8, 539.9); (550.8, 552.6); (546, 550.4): -0.108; 3.75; 3.74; 3.62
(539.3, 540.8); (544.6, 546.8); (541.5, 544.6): -0.163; 3.6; 3.74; 3.51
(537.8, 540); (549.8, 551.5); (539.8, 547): 0.153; 3.74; 3.62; 3.63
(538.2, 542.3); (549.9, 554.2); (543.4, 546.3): 0.049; 3.65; 3.58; 3.64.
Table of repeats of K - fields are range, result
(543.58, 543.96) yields 3.63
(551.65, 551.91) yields 3.74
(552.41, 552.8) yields 3.54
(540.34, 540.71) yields 3.43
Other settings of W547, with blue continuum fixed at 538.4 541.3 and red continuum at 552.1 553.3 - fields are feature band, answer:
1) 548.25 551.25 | -0.09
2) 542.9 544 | -0.02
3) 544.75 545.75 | 0.05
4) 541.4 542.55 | 0.00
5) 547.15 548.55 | -0.03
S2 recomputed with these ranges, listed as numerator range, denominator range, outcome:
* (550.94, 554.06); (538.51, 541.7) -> 1.03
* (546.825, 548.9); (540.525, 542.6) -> 1.09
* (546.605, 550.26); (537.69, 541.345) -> 1.07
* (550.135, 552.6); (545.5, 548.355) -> 1.01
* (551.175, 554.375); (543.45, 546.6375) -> 1.04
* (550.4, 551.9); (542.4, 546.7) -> 1.03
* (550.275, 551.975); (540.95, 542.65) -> 1.04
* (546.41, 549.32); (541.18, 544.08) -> 1.05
